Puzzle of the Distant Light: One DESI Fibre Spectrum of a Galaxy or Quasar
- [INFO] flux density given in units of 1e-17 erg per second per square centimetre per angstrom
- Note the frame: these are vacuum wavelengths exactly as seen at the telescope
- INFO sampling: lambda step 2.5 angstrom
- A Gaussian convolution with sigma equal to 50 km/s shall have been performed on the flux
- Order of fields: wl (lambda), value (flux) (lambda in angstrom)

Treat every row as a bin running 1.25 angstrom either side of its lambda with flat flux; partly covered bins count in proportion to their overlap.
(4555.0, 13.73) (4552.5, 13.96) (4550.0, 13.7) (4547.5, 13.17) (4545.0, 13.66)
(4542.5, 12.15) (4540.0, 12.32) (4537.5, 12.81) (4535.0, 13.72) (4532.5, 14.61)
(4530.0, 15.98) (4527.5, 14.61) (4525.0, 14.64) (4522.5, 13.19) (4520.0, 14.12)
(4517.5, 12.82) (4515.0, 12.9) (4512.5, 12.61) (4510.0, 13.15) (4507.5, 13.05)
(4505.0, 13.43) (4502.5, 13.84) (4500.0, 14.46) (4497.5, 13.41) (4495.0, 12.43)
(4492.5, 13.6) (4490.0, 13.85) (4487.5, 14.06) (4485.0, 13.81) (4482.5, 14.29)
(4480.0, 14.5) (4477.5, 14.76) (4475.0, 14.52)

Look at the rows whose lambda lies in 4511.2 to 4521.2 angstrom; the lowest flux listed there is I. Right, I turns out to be 12.61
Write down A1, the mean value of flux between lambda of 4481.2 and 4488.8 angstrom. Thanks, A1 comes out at 14.1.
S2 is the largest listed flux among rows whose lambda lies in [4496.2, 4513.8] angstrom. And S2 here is 14.46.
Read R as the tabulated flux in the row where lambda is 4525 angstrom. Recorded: 14.64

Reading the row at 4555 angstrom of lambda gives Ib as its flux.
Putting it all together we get 13.73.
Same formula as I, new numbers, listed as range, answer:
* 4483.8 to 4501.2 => 12.43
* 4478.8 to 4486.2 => 13.81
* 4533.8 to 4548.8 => 12.15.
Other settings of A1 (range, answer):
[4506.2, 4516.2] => 12.9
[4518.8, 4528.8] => 14.1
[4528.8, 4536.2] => 14.8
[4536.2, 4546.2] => 12.7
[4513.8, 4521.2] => 13.3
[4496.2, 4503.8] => 13.9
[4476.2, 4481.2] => 14.6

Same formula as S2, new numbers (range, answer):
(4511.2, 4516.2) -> 12.9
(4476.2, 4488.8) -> 14.76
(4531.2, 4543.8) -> 14.61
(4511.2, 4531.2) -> 15.98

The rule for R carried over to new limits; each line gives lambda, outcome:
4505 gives 13.43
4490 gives 13.85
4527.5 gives 14.61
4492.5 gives 13.6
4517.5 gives 12.82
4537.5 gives 12.81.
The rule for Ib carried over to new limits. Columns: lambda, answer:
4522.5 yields 13.19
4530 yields 15.98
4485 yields 13.81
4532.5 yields 14.61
